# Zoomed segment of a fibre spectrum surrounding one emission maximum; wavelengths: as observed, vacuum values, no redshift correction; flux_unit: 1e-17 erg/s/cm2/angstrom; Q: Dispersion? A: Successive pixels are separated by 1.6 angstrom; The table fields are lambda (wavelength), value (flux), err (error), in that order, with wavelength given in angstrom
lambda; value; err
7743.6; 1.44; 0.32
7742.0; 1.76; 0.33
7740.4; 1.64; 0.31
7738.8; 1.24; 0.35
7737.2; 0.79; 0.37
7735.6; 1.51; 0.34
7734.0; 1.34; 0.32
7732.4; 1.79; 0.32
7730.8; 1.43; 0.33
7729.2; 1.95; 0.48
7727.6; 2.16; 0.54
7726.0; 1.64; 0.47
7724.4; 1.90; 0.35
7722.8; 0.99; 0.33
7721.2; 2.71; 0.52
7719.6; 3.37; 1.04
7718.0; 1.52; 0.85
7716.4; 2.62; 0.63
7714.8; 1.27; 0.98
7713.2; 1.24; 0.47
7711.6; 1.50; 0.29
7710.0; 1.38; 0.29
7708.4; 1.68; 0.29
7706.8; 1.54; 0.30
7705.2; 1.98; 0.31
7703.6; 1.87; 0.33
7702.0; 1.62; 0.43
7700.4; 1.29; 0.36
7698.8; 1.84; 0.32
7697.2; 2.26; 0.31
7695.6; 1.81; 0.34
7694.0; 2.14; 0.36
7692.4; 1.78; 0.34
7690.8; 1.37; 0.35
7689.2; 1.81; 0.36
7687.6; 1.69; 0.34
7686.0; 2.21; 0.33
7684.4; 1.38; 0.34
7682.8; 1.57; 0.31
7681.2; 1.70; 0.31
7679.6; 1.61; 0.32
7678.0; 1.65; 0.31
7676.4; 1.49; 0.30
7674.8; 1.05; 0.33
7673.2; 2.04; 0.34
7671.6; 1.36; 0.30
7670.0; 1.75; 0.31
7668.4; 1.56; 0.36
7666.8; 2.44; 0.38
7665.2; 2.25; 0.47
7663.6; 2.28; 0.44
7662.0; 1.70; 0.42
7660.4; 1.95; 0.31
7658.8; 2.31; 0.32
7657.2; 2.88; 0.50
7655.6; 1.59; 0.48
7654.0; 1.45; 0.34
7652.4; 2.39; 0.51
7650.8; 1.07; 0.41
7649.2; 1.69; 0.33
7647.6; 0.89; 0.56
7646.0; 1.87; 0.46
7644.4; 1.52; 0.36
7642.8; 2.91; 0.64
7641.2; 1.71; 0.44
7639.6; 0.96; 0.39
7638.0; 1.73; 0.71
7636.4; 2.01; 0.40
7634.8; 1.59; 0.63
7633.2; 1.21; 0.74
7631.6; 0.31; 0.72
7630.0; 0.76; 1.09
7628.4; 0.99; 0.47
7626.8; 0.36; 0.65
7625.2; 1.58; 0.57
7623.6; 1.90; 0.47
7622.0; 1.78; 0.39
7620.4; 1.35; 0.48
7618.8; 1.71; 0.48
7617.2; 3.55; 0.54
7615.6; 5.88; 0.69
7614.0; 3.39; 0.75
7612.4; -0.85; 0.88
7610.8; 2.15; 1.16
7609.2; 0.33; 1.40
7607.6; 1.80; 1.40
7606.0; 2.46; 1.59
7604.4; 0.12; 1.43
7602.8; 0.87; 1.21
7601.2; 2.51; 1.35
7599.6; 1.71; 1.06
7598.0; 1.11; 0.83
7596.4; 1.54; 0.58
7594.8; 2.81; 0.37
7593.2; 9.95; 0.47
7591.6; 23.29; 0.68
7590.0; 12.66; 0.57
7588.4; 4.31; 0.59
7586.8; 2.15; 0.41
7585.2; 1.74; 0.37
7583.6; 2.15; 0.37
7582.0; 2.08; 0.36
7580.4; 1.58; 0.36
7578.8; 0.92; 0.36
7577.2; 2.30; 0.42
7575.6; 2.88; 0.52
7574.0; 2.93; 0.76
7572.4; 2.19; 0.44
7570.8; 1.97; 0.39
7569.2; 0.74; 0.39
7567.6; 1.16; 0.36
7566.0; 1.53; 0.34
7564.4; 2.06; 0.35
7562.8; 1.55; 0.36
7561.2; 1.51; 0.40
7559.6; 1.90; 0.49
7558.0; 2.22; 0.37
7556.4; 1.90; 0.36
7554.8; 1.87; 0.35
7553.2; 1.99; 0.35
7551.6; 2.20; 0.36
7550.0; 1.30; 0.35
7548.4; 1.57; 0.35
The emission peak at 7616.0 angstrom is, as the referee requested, [N II] 6583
